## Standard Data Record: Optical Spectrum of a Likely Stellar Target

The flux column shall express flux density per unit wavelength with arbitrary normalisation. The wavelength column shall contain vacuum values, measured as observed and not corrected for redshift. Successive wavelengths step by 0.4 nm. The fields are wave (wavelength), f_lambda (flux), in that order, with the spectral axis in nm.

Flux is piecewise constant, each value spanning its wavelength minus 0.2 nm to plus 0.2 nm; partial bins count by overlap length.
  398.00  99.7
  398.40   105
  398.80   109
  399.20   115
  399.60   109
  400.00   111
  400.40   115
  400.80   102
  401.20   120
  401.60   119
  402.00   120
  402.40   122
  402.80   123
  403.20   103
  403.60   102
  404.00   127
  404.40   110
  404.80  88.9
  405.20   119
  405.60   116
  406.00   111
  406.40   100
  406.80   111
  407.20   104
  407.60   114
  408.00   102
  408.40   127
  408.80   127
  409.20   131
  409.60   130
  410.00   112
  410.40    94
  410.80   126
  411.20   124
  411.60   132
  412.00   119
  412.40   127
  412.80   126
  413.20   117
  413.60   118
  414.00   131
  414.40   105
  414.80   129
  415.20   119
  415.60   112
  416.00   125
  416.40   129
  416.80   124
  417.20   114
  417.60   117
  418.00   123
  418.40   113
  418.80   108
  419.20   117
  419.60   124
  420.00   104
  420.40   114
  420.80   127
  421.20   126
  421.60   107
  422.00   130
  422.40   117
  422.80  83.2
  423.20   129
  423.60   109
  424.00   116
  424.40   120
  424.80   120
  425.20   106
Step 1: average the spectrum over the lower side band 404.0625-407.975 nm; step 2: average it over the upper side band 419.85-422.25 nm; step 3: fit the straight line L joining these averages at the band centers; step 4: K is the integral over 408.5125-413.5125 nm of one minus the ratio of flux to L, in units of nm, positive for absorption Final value -0.46 nm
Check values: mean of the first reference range 109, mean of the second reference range 118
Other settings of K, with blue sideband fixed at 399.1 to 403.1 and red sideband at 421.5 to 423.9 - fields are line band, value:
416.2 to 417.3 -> -0.09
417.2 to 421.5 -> -0.14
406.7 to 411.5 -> -0.12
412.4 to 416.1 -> -0.21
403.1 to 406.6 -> 0.19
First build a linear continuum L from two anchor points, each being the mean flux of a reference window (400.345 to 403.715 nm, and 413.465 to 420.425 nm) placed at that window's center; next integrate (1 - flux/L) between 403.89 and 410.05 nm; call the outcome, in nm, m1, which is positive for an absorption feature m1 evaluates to 0.07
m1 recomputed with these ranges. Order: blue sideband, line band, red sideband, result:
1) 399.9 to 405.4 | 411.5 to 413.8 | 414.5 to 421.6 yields -0.121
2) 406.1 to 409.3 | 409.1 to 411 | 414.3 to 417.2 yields -0.036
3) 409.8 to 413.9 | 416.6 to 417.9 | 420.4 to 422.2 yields 0.023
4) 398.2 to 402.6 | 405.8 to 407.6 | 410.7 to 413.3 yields 0.183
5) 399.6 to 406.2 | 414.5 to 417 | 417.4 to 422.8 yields -0.150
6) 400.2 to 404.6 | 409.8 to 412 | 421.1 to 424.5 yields -0.056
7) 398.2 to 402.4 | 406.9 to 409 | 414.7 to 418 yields 0.039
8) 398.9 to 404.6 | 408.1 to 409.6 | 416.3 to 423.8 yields -0.154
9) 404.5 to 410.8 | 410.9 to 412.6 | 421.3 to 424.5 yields -0.185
